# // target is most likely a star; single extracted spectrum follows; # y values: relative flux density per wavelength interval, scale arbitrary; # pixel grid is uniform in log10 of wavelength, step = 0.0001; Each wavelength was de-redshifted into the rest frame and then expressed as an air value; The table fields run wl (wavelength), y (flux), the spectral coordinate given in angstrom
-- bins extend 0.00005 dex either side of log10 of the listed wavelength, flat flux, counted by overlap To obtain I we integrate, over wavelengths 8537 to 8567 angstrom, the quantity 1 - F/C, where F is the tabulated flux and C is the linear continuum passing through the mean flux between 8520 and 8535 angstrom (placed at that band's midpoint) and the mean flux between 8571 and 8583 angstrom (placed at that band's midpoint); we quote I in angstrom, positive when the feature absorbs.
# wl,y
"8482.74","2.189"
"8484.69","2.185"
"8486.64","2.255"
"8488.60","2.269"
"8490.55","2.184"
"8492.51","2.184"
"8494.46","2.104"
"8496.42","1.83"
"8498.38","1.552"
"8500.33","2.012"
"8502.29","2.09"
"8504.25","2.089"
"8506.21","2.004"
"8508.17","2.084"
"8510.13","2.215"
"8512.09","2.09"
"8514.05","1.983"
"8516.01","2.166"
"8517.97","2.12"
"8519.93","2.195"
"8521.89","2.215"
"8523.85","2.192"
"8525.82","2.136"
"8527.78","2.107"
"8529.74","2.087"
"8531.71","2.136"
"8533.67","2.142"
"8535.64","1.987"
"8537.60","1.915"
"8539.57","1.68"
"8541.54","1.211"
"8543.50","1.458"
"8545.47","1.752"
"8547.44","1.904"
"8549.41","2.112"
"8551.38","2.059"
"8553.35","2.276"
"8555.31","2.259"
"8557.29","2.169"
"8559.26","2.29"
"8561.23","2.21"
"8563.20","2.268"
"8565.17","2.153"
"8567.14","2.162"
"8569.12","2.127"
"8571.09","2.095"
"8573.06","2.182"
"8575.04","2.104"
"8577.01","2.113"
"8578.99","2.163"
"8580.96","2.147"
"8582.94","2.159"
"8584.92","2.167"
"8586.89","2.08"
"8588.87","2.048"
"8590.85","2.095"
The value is 2.2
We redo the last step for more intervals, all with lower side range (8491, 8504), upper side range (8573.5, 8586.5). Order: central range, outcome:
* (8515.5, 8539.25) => -0.78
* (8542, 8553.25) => 1.18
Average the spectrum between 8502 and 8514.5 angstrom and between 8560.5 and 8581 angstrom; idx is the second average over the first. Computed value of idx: 1.0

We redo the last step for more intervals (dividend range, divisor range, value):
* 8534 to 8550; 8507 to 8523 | 0.82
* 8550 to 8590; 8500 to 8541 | 1.04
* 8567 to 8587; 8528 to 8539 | 1.05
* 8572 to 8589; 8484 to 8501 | 1.03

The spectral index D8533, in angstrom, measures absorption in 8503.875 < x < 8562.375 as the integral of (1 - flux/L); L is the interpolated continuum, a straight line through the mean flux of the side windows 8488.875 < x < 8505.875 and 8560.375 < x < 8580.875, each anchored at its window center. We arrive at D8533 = 1.2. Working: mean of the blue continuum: 2.02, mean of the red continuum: 2.16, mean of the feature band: 2.04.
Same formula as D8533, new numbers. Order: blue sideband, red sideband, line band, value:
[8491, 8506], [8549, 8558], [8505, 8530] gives -0.85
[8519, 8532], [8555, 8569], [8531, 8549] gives 3.07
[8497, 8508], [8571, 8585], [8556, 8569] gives -0.62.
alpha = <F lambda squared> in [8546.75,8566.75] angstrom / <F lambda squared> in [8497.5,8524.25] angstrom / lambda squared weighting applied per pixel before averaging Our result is 1.1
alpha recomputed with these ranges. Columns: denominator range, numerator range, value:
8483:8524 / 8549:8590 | 1.05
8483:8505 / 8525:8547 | 0.91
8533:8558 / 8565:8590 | 1.12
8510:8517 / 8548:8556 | 1.04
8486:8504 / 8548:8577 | 1.08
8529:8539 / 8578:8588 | 1.06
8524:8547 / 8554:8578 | 1.16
